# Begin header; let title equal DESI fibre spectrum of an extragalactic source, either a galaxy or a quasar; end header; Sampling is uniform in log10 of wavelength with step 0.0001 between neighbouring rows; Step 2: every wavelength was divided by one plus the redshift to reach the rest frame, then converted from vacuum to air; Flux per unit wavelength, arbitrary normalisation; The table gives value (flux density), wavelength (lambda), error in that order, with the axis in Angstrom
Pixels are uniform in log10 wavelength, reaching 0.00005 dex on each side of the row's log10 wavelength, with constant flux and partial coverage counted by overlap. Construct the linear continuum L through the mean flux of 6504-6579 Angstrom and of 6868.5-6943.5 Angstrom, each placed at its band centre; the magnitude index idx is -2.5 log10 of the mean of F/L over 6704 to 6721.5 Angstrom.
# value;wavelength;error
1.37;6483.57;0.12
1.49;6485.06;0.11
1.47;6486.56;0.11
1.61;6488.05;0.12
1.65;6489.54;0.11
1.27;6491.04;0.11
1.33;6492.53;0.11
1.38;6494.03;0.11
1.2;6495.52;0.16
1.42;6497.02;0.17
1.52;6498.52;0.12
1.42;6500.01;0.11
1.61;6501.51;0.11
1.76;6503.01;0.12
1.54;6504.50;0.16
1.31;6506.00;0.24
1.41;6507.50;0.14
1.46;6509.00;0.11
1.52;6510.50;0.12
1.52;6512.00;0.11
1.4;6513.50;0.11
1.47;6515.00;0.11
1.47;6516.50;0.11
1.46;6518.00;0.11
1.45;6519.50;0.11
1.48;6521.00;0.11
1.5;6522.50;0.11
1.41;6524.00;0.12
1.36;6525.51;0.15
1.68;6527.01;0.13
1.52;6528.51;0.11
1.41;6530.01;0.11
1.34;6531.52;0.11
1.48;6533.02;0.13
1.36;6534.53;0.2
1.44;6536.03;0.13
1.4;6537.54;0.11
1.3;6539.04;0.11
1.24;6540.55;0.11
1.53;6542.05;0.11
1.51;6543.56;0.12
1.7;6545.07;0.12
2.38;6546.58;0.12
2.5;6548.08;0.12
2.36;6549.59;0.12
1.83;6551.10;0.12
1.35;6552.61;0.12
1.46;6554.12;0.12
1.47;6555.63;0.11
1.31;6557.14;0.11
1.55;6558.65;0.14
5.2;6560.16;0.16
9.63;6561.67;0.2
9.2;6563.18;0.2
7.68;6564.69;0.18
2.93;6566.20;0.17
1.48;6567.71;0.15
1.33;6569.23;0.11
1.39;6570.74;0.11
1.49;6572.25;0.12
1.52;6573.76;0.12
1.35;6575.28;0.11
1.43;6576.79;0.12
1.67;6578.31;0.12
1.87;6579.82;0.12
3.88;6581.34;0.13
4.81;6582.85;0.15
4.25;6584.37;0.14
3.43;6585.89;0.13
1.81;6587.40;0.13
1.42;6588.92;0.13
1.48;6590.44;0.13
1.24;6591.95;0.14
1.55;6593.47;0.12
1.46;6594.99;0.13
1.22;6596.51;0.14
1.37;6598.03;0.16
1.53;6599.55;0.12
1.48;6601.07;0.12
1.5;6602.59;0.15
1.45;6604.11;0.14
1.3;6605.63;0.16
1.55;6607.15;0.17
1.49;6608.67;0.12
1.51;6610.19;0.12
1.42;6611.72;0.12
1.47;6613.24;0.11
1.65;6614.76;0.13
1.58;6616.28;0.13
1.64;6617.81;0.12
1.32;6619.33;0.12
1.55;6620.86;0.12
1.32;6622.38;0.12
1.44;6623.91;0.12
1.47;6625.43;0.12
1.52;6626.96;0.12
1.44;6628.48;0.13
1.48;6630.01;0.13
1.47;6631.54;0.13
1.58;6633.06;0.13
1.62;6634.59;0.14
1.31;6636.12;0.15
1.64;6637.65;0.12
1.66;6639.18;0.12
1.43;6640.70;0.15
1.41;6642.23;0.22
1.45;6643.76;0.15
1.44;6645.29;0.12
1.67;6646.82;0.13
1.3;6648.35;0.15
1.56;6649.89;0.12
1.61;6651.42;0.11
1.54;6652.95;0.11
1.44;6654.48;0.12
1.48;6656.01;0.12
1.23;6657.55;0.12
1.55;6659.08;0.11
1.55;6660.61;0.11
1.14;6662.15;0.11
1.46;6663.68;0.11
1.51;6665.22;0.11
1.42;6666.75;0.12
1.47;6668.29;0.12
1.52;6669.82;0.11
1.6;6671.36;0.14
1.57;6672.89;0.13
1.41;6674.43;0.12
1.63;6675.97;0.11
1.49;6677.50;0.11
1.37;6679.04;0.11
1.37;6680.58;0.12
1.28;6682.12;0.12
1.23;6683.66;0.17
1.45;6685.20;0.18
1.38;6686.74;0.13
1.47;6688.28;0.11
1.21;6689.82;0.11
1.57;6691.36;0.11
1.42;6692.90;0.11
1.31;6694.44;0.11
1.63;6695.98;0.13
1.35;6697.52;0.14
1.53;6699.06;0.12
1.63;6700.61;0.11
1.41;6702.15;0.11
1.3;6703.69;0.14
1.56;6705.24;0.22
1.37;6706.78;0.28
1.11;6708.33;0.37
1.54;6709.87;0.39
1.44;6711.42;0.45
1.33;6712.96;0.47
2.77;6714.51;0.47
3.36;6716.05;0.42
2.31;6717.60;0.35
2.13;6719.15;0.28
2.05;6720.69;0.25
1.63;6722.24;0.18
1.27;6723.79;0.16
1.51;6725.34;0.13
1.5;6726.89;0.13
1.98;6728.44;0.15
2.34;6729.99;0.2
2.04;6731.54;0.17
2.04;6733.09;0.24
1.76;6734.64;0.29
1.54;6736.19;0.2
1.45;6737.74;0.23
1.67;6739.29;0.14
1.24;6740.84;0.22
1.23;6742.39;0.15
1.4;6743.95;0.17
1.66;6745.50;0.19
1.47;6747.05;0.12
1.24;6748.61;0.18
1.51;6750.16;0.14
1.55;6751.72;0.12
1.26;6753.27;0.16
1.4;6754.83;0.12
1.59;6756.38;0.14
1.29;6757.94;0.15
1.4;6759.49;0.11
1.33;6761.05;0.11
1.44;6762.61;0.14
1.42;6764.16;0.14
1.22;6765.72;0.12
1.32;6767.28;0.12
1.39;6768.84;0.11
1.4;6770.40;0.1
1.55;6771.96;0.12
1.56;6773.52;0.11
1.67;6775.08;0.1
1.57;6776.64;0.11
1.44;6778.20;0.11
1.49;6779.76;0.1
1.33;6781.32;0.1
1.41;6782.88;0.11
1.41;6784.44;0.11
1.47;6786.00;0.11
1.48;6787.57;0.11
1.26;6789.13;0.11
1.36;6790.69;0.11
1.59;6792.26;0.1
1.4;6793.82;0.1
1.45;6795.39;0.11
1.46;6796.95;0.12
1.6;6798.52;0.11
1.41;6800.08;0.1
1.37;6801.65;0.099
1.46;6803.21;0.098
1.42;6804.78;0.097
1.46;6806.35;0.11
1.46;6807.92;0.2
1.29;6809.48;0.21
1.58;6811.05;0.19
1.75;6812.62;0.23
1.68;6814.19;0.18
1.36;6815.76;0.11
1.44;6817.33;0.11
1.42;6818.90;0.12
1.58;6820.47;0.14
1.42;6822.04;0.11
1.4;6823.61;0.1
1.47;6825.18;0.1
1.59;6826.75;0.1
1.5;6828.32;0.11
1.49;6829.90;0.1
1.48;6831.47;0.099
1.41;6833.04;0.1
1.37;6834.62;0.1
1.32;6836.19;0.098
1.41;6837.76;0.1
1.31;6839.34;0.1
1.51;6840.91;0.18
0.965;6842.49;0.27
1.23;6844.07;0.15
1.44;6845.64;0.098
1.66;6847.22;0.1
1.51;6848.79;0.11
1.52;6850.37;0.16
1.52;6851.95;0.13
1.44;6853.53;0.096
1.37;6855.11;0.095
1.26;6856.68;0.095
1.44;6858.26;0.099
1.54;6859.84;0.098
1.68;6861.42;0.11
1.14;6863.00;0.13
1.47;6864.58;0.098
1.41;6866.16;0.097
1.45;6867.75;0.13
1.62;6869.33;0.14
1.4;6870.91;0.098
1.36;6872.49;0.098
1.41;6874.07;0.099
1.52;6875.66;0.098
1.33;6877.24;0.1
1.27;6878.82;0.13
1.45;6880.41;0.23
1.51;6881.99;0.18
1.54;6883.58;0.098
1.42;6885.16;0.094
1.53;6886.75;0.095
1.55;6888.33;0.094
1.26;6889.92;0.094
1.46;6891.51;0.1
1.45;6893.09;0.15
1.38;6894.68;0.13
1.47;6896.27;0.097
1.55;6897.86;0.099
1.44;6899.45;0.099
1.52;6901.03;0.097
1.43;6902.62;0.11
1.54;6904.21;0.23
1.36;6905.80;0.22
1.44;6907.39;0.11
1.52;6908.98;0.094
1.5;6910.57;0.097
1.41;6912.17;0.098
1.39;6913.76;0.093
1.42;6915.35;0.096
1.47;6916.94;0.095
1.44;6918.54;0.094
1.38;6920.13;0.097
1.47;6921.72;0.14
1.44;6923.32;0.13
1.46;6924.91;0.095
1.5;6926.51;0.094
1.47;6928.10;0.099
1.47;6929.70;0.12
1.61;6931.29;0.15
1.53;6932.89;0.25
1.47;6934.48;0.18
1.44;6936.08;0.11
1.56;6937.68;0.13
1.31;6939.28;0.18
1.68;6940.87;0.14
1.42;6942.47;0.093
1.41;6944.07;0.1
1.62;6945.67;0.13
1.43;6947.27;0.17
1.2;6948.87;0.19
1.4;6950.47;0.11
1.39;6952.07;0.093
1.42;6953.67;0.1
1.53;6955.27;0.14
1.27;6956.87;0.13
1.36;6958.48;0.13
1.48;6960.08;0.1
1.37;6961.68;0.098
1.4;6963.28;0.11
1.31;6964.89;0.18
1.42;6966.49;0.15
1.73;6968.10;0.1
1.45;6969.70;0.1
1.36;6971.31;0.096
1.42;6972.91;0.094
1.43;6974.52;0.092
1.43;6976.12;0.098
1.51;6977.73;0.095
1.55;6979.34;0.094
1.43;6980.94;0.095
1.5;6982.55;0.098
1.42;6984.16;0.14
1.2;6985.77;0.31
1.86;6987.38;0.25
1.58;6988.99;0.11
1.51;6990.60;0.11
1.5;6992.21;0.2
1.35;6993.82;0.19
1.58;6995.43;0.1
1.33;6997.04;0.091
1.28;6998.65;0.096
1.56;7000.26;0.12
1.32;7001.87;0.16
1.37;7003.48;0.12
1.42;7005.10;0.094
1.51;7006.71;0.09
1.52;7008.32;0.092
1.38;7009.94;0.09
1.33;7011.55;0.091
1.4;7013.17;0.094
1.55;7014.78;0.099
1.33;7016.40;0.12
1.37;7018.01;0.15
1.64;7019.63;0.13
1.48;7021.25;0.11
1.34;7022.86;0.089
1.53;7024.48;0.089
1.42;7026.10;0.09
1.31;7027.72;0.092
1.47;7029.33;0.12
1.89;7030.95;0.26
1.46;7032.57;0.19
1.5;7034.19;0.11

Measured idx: -0.065 mag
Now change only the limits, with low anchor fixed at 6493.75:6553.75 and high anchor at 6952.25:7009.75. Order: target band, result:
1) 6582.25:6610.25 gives -0.229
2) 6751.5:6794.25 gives 0.045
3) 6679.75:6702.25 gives 0.065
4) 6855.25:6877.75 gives 0.029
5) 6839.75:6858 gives 0.053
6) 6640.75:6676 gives 0.027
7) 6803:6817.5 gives -0.009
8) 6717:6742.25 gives -0.177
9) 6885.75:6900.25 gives 0.007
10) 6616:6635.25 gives 0.018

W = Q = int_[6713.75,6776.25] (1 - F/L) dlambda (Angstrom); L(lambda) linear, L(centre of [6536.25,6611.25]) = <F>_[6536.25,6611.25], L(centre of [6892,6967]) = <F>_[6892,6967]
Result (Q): 8.08 Angstrom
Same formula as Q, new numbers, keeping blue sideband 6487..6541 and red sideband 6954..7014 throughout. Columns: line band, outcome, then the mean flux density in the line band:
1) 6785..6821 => -0.5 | 1.47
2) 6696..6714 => 0.0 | 1.44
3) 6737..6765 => 0.5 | 1.42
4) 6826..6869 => 0.6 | 1.43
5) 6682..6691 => 0.6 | 1.35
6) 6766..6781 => -0.3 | 1.47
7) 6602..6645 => -1.2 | 1.49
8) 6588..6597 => 0.2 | 1.41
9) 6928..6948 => -0.7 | 1.49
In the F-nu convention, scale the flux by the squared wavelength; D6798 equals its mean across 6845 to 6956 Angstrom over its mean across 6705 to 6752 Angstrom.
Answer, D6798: 0.89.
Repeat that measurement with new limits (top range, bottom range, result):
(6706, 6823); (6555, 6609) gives 0.65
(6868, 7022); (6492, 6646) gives 0.87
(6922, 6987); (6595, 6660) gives 1.08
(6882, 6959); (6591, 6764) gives 1.02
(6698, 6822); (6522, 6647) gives 0.83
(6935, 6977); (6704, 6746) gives 0.88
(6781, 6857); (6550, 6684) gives 0.81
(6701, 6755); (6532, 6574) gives 0.69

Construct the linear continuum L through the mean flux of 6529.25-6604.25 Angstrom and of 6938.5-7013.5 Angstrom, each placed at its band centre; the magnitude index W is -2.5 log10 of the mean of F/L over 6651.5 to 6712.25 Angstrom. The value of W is 0.385 mag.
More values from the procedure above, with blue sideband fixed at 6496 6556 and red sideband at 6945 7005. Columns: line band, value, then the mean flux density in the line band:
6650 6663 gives 0.05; 1.45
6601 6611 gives 0.04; 1.47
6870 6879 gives 0.05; 1.39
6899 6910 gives -0.01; 1.47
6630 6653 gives 0.00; 1.51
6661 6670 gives 0.07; 1.42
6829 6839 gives 0.05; 1.41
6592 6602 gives 0.08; 1.42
